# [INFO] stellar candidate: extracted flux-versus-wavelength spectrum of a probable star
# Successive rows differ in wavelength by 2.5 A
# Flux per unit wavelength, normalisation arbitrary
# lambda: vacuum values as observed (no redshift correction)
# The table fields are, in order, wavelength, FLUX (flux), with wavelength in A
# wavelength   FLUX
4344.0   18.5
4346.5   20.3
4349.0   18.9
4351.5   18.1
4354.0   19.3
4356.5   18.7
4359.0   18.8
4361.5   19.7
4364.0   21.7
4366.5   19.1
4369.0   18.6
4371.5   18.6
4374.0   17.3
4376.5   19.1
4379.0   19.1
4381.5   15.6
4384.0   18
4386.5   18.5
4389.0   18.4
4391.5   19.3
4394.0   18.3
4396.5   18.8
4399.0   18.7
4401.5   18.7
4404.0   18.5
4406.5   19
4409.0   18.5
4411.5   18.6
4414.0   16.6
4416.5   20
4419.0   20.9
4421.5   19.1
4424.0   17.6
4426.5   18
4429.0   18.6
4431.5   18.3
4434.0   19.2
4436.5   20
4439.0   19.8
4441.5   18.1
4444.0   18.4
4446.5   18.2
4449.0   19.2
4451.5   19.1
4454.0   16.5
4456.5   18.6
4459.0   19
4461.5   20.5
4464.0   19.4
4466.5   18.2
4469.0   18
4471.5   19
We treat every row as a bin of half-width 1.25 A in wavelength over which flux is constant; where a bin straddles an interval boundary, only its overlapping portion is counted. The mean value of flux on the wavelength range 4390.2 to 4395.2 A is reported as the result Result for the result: 18.8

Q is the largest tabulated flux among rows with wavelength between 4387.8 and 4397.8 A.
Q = 19.3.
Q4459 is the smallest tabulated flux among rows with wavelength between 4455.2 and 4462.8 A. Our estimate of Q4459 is 18.6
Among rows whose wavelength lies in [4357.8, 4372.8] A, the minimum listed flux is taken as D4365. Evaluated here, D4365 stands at 18.6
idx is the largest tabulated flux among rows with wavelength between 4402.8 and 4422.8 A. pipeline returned 20.9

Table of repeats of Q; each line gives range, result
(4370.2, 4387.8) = 19.1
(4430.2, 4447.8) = 20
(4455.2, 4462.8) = 20.5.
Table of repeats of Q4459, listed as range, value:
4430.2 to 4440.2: 18.3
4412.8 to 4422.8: 16.6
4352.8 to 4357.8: 18.7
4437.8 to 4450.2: 18.1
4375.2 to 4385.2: 15.6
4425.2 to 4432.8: 18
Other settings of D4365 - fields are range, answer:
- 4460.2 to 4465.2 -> 19.4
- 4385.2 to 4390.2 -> 18.4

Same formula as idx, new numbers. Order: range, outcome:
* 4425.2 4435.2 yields 19.2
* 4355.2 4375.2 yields 21.7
